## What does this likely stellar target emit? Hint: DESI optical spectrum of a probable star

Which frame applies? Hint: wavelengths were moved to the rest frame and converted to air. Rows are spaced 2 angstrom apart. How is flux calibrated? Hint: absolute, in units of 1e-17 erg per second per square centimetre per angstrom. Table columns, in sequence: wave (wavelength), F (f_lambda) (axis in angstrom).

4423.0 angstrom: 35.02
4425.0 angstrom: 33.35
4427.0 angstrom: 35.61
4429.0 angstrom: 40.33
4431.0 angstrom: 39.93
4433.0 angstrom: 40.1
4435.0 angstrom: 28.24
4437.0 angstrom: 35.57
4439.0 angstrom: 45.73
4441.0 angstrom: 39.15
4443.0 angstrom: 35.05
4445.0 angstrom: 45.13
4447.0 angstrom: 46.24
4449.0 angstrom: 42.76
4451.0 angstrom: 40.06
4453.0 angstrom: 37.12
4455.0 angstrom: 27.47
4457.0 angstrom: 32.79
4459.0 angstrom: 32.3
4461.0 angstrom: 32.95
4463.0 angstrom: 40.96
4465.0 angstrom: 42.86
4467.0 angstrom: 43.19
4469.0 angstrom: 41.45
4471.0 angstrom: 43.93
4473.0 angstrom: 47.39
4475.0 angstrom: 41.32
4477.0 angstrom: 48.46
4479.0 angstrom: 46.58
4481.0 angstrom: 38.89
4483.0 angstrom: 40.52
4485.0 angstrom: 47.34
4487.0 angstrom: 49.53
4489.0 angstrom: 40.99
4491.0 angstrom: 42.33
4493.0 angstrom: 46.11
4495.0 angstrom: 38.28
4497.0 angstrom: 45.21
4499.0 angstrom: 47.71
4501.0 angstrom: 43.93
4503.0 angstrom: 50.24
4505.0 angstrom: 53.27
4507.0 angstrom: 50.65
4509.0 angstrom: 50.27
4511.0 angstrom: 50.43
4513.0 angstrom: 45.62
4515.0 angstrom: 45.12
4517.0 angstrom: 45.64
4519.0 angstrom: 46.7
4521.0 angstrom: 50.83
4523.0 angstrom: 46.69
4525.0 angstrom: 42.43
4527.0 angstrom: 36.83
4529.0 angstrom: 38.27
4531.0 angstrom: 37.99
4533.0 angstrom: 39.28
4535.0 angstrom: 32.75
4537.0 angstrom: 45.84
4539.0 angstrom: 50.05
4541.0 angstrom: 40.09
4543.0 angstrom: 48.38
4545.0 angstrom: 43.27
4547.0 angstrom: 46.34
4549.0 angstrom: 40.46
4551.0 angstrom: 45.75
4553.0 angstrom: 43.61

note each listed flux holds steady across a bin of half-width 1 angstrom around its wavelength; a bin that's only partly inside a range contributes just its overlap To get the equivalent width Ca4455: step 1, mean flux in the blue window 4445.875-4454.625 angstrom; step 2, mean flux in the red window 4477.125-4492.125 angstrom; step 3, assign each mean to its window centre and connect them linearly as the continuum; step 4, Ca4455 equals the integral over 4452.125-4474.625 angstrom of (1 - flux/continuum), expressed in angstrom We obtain 1.9 angstrom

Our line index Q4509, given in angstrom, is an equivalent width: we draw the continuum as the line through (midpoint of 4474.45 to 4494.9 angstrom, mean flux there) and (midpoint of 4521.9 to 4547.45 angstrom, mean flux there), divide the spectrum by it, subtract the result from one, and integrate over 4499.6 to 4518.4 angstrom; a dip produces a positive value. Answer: -2.27 angstrom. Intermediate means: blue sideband 44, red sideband 42.1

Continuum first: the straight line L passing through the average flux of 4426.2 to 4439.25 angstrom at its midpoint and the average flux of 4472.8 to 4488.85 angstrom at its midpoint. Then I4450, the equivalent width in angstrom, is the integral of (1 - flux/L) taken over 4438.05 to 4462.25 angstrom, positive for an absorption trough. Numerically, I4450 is 1.2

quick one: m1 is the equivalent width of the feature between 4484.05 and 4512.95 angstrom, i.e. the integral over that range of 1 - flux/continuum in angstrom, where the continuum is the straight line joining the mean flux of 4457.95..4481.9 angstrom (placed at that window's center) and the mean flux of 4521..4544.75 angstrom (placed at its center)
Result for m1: -3.4 angstrom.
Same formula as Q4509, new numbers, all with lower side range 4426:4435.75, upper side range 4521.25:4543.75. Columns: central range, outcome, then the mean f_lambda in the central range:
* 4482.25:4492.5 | -1.18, 44.3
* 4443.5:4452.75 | -1.14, 42.6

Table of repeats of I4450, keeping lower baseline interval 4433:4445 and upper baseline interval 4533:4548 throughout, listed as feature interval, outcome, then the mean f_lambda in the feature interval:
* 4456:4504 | -3.1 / 42.7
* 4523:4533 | 0.7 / 39.7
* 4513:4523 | -1.1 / 46.9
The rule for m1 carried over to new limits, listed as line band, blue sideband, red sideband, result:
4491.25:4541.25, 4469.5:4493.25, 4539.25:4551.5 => -0.57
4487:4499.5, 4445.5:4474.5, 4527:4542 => -1.21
